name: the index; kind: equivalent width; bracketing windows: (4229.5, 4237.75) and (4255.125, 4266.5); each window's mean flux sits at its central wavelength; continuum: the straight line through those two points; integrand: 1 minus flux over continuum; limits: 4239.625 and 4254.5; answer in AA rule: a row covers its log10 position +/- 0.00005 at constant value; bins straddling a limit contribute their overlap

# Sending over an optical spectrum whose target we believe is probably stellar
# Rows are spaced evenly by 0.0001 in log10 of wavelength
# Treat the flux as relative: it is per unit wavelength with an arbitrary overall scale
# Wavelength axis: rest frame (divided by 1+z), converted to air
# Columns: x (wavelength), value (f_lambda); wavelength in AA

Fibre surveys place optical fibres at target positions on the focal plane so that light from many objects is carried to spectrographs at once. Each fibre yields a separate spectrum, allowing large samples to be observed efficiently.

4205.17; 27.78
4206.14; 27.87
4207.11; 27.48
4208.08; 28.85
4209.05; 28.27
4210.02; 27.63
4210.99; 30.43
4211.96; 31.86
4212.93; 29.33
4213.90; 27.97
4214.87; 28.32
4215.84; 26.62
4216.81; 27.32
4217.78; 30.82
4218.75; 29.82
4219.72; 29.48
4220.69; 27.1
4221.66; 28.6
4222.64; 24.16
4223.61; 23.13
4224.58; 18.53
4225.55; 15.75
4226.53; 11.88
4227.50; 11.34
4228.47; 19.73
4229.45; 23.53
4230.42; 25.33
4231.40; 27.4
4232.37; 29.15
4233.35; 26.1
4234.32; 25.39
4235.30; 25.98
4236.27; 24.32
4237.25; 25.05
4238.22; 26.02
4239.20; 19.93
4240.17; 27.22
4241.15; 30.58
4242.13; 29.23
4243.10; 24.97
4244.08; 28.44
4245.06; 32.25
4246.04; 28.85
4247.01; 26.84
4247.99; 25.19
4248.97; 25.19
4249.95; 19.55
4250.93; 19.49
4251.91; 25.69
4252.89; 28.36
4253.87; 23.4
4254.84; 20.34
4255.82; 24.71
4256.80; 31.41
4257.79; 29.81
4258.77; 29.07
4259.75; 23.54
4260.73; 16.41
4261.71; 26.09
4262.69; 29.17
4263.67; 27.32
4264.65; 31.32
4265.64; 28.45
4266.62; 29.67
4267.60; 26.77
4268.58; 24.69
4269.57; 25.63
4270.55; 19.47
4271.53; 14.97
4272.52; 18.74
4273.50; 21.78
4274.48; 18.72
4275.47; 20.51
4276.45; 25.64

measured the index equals 0.1 AA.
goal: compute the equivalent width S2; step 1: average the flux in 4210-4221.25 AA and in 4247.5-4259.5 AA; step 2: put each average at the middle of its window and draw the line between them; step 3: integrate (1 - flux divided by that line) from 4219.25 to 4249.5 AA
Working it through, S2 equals 2.5 AA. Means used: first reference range 29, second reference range 25.1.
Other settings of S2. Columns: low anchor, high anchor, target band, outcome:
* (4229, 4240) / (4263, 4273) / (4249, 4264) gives 0.02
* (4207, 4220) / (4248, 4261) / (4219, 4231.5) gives 2.58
